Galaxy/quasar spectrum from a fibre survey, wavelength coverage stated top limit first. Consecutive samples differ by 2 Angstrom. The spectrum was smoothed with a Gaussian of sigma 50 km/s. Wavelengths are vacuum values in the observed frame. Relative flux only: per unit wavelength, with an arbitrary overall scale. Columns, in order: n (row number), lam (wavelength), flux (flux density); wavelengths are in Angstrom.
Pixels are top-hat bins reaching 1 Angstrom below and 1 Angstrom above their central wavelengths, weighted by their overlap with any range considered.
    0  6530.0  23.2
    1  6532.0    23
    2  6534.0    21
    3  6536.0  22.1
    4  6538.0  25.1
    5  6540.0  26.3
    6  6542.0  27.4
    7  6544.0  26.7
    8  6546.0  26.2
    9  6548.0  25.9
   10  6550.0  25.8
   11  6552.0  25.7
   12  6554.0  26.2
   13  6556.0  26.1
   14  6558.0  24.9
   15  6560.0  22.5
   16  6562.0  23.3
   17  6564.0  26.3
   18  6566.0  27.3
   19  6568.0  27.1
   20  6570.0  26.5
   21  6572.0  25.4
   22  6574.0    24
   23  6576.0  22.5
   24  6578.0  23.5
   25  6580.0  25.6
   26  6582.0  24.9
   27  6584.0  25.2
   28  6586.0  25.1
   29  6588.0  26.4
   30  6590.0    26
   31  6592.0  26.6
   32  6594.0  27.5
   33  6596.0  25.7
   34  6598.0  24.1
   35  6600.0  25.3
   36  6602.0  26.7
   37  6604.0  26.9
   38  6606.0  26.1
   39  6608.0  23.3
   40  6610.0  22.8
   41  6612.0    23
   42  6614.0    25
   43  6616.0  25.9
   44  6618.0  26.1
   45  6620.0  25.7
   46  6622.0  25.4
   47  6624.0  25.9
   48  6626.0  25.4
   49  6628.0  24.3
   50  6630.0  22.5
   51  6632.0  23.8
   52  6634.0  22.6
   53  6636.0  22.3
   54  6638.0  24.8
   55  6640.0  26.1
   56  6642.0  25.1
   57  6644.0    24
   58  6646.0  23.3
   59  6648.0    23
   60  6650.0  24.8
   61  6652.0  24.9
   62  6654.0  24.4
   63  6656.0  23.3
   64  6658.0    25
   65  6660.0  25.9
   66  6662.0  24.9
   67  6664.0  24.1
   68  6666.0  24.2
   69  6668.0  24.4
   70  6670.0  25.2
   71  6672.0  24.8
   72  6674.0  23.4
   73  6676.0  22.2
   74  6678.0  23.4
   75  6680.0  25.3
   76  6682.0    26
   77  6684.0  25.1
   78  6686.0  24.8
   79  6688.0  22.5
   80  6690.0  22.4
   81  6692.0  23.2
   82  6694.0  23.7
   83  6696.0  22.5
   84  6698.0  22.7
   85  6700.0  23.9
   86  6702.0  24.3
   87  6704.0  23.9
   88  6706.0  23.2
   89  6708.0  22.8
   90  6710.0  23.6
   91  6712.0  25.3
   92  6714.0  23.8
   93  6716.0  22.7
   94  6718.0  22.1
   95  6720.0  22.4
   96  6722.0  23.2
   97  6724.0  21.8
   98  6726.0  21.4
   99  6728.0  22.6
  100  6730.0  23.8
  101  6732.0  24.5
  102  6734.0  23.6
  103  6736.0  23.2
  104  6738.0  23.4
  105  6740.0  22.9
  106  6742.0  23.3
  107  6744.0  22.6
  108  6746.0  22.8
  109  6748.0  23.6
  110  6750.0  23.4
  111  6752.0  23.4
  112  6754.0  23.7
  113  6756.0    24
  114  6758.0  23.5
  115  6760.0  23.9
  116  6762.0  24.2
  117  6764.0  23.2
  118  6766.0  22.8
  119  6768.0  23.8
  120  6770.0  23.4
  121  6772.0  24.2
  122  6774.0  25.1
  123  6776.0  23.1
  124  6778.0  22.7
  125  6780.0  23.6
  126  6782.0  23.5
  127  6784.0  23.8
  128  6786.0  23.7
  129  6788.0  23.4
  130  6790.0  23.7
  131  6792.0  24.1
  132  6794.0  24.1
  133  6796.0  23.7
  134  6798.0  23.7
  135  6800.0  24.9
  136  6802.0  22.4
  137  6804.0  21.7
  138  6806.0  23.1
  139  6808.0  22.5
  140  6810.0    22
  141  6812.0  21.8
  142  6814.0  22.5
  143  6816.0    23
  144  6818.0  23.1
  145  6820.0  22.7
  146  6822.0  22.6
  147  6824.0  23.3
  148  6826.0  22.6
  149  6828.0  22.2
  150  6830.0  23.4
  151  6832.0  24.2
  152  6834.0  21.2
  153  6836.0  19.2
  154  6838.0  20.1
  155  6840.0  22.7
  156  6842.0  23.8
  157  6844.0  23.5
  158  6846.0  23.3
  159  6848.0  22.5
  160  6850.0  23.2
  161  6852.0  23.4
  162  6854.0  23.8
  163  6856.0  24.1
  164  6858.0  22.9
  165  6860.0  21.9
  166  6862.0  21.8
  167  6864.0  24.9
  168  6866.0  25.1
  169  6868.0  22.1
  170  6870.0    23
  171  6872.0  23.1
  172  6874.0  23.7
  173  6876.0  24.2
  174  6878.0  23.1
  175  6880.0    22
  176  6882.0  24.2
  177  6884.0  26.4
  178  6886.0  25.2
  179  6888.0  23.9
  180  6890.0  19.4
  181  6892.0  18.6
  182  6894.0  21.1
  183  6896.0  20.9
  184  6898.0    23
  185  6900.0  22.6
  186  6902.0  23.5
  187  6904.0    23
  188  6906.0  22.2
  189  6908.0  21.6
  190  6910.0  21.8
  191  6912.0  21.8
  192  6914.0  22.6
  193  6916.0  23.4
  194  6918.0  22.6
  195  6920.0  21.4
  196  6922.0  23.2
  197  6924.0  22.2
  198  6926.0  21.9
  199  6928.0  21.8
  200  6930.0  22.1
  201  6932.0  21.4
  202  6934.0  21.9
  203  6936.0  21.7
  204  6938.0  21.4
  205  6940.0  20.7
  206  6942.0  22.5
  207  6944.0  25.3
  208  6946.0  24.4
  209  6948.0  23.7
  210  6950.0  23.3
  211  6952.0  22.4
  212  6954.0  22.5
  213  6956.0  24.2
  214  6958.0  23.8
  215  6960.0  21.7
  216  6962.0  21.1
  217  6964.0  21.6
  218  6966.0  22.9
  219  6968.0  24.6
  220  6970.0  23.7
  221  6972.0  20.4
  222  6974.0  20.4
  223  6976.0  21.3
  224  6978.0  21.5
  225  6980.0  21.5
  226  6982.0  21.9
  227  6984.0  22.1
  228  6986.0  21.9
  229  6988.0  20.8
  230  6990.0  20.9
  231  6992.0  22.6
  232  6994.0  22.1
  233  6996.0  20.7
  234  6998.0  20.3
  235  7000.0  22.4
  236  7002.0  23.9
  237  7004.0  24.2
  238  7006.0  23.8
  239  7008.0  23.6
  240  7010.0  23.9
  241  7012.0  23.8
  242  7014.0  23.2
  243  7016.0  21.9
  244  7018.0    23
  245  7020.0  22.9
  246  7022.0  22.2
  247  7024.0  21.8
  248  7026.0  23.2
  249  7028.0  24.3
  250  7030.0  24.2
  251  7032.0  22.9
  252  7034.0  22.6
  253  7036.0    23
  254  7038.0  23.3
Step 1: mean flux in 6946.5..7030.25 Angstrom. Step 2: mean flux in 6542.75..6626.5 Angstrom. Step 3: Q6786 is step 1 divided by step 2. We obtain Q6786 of 0.89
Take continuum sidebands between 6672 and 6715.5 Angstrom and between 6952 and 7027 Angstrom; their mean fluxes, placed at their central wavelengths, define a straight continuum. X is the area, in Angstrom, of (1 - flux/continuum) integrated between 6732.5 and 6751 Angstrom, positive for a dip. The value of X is 0.2 Angstrom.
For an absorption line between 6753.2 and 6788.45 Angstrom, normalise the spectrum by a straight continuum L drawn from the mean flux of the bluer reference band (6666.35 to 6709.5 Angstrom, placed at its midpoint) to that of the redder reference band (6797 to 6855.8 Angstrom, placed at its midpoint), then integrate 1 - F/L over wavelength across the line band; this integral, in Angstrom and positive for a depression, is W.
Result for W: -0.8 Angstrom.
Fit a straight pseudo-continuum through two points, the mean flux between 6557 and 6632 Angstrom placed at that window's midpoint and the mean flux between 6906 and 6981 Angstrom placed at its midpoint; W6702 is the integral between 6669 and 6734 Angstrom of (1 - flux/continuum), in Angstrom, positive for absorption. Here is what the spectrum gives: 2.0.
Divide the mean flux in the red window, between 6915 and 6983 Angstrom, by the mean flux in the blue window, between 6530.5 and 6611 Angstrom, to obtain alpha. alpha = 0.89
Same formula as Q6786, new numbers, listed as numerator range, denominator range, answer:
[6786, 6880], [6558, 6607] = 0.90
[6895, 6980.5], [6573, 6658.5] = 0.90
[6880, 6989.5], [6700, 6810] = 0.96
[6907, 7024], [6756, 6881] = 0.97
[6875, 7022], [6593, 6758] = 0.93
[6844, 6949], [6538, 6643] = 0.90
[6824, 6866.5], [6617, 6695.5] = 0.94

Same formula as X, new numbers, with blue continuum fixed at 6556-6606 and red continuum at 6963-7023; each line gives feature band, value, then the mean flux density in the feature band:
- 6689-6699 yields 0.68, 22.9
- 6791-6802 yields -0.07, 23.9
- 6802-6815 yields 0.79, 22.3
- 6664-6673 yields 0.06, 24.6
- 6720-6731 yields 0.81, 22.5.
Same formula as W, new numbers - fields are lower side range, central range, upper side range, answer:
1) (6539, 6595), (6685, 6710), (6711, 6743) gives 0.3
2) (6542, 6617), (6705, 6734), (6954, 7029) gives 1.5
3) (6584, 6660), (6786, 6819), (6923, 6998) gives 0.4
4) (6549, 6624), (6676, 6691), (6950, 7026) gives 0.3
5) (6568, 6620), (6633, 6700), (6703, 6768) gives 0.5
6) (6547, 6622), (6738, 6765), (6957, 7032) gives 0.8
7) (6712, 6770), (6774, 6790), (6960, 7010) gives -0.3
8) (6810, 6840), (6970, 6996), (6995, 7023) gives 1.4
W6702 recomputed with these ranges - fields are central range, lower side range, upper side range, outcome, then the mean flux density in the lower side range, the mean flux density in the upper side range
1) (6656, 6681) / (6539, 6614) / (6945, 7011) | 0.4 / 25.4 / 22.4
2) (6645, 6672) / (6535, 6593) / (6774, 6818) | 0.1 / 25.4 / 23.2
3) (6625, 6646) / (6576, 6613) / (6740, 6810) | 0.6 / 25.2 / 23.5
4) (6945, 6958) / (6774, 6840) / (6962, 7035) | -0.5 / 22.9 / 22.5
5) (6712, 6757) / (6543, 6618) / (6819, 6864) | 1.2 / 25.4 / 22.7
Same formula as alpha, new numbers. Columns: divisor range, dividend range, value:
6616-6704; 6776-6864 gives 0.95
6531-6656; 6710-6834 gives 0.93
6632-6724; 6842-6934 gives 0.95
